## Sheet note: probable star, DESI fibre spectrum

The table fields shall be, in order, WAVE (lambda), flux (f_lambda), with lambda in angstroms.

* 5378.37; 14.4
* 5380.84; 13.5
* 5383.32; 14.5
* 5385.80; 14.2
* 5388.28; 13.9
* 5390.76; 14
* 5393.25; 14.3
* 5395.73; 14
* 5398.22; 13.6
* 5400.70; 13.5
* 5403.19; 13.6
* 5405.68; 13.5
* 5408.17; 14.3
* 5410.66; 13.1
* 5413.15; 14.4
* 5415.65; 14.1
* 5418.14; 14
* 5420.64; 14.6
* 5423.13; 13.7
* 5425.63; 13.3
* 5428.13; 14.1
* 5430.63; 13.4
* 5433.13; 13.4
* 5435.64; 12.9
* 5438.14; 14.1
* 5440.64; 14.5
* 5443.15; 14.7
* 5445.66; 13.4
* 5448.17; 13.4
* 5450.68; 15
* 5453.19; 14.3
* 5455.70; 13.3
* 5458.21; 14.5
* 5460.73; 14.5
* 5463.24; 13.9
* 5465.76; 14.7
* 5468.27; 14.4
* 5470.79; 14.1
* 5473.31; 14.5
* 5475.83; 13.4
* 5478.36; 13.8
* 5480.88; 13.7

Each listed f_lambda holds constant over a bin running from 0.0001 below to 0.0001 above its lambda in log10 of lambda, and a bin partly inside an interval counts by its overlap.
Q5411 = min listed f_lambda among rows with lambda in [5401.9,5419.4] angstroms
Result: 13.1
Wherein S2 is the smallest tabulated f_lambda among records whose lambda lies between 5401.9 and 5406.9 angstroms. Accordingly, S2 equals 13.5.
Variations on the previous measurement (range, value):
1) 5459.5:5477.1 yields 13.4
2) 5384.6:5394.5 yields 13.9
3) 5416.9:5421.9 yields 14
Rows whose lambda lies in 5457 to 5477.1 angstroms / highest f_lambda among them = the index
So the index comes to 14.7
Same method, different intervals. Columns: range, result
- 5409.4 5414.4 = 14.4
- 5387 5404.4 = 14.3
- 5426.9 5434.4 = 14.1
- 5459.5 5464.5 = 14.5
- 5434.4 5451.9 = 15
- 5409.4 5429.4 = 14.6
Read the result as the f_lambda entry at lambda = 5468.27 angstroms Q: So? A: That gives 14.4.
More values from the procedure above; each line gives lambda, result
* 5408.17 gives 14.3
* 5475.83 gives 13.4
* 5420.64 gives 14.6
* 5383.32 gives 14.5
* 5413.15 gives 14.4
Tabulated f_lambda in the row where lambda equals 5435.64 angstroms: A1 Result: 12.9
